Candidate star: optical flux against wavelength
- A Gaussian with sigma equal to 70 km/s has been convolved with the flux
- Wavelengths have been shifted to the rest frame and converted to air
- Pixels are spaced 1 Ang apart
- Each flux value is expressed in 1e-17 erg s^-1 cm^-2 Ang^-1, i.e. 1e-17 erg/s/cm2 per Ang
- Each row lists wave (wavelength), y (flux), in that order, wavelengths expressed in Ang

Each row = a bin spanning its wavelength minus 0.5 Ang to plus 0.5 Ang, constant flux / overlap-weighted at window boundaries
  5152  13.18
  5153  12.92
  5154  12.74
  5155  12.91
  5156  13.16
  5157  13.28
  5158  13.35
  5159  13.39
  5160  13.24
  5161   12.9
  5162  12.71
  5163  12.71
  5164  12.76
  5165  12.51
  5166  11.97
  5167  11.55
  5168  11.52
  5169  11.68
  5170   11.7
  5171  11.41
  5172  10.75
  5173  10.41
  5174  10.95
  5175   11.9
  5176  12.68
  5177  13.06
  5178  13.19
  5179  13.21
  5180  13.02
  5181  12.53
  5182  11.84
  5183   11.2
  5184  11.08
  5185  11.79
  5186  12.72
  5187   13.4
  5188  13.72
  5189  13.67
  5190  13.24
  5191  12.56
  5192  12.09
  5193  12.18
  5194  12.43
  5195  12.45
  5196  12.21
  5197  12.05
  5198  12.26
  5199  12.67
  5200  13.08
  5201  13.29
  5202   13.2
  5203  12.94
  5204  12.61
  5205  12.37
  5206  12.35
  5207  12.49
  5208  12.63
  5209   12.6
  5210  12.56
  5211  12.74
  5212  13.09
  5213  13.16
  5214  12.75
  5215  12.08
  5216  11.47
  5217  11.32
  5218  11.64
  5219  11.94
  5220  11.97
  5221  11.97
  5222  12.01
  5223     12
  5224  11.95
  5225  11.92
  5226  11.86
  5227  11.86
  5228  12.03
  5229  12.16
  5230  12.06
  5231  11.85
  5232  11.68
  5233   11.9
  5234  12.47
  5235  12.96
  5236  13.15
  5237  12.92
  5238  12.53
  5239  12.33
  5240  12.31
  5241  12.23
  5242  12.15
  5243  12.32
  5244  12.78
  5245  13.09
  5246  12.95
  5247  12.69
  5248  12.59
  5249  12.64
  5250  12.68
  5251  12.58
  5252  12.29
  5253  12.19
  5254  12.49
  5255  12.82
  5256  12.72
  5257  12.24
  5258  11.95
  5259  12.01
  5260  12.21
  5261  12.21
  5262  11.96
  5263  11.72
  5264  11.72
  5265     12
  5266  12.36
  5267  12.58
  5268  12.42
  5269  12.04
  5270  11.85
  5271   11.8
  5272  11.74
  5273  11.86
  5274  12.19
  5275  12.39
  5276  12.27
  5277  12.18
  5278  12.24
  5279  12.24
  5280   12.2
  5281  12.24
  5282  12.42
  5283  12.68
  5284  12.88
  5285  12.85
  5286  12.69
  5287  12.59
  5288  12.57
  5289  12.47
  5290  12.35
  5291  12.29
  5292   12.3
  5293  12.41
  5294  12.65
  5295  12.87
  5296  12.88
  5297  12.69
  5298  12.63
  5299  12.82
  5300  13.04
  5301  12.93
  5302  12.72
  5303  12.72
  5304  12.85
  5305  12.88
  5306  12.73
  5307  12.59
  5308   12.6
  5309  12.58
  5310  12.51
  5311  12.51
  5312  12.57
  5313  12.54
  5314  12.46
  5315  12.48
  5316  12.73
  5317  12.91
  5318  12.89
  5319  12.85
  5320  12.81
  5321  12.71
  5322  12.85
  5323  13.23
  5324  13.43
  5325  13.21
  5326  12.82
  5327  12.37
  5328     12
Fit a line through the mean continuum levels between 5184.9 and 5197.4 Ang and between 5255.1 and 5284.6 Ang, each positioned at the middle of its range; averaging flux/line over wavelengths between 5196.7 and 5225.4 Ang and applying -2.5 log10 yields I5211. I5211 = 0.02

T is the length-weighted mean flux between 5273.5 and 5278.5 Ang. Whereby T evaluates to 12.3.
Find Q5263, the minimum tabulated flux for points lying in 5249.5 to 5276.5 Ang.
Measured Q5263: 11.72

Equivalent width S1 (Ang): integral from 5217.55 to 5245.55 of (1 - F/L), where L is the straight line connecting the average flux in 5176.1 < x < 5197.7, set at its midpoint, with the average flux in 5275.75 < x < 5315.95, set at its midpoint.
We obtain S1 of 0.8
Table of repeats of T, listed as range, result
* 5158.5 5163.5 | 13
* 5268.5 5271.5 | 11.9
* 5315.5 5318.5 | 12.8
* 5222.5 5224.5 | 12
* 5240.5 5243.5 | 12.2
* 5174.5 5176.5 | 12.3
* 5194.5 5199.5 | 12.3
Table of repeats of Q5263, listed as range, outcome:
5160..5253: 10.41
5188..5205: 12.05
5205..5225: 11.32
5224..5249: 11.68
